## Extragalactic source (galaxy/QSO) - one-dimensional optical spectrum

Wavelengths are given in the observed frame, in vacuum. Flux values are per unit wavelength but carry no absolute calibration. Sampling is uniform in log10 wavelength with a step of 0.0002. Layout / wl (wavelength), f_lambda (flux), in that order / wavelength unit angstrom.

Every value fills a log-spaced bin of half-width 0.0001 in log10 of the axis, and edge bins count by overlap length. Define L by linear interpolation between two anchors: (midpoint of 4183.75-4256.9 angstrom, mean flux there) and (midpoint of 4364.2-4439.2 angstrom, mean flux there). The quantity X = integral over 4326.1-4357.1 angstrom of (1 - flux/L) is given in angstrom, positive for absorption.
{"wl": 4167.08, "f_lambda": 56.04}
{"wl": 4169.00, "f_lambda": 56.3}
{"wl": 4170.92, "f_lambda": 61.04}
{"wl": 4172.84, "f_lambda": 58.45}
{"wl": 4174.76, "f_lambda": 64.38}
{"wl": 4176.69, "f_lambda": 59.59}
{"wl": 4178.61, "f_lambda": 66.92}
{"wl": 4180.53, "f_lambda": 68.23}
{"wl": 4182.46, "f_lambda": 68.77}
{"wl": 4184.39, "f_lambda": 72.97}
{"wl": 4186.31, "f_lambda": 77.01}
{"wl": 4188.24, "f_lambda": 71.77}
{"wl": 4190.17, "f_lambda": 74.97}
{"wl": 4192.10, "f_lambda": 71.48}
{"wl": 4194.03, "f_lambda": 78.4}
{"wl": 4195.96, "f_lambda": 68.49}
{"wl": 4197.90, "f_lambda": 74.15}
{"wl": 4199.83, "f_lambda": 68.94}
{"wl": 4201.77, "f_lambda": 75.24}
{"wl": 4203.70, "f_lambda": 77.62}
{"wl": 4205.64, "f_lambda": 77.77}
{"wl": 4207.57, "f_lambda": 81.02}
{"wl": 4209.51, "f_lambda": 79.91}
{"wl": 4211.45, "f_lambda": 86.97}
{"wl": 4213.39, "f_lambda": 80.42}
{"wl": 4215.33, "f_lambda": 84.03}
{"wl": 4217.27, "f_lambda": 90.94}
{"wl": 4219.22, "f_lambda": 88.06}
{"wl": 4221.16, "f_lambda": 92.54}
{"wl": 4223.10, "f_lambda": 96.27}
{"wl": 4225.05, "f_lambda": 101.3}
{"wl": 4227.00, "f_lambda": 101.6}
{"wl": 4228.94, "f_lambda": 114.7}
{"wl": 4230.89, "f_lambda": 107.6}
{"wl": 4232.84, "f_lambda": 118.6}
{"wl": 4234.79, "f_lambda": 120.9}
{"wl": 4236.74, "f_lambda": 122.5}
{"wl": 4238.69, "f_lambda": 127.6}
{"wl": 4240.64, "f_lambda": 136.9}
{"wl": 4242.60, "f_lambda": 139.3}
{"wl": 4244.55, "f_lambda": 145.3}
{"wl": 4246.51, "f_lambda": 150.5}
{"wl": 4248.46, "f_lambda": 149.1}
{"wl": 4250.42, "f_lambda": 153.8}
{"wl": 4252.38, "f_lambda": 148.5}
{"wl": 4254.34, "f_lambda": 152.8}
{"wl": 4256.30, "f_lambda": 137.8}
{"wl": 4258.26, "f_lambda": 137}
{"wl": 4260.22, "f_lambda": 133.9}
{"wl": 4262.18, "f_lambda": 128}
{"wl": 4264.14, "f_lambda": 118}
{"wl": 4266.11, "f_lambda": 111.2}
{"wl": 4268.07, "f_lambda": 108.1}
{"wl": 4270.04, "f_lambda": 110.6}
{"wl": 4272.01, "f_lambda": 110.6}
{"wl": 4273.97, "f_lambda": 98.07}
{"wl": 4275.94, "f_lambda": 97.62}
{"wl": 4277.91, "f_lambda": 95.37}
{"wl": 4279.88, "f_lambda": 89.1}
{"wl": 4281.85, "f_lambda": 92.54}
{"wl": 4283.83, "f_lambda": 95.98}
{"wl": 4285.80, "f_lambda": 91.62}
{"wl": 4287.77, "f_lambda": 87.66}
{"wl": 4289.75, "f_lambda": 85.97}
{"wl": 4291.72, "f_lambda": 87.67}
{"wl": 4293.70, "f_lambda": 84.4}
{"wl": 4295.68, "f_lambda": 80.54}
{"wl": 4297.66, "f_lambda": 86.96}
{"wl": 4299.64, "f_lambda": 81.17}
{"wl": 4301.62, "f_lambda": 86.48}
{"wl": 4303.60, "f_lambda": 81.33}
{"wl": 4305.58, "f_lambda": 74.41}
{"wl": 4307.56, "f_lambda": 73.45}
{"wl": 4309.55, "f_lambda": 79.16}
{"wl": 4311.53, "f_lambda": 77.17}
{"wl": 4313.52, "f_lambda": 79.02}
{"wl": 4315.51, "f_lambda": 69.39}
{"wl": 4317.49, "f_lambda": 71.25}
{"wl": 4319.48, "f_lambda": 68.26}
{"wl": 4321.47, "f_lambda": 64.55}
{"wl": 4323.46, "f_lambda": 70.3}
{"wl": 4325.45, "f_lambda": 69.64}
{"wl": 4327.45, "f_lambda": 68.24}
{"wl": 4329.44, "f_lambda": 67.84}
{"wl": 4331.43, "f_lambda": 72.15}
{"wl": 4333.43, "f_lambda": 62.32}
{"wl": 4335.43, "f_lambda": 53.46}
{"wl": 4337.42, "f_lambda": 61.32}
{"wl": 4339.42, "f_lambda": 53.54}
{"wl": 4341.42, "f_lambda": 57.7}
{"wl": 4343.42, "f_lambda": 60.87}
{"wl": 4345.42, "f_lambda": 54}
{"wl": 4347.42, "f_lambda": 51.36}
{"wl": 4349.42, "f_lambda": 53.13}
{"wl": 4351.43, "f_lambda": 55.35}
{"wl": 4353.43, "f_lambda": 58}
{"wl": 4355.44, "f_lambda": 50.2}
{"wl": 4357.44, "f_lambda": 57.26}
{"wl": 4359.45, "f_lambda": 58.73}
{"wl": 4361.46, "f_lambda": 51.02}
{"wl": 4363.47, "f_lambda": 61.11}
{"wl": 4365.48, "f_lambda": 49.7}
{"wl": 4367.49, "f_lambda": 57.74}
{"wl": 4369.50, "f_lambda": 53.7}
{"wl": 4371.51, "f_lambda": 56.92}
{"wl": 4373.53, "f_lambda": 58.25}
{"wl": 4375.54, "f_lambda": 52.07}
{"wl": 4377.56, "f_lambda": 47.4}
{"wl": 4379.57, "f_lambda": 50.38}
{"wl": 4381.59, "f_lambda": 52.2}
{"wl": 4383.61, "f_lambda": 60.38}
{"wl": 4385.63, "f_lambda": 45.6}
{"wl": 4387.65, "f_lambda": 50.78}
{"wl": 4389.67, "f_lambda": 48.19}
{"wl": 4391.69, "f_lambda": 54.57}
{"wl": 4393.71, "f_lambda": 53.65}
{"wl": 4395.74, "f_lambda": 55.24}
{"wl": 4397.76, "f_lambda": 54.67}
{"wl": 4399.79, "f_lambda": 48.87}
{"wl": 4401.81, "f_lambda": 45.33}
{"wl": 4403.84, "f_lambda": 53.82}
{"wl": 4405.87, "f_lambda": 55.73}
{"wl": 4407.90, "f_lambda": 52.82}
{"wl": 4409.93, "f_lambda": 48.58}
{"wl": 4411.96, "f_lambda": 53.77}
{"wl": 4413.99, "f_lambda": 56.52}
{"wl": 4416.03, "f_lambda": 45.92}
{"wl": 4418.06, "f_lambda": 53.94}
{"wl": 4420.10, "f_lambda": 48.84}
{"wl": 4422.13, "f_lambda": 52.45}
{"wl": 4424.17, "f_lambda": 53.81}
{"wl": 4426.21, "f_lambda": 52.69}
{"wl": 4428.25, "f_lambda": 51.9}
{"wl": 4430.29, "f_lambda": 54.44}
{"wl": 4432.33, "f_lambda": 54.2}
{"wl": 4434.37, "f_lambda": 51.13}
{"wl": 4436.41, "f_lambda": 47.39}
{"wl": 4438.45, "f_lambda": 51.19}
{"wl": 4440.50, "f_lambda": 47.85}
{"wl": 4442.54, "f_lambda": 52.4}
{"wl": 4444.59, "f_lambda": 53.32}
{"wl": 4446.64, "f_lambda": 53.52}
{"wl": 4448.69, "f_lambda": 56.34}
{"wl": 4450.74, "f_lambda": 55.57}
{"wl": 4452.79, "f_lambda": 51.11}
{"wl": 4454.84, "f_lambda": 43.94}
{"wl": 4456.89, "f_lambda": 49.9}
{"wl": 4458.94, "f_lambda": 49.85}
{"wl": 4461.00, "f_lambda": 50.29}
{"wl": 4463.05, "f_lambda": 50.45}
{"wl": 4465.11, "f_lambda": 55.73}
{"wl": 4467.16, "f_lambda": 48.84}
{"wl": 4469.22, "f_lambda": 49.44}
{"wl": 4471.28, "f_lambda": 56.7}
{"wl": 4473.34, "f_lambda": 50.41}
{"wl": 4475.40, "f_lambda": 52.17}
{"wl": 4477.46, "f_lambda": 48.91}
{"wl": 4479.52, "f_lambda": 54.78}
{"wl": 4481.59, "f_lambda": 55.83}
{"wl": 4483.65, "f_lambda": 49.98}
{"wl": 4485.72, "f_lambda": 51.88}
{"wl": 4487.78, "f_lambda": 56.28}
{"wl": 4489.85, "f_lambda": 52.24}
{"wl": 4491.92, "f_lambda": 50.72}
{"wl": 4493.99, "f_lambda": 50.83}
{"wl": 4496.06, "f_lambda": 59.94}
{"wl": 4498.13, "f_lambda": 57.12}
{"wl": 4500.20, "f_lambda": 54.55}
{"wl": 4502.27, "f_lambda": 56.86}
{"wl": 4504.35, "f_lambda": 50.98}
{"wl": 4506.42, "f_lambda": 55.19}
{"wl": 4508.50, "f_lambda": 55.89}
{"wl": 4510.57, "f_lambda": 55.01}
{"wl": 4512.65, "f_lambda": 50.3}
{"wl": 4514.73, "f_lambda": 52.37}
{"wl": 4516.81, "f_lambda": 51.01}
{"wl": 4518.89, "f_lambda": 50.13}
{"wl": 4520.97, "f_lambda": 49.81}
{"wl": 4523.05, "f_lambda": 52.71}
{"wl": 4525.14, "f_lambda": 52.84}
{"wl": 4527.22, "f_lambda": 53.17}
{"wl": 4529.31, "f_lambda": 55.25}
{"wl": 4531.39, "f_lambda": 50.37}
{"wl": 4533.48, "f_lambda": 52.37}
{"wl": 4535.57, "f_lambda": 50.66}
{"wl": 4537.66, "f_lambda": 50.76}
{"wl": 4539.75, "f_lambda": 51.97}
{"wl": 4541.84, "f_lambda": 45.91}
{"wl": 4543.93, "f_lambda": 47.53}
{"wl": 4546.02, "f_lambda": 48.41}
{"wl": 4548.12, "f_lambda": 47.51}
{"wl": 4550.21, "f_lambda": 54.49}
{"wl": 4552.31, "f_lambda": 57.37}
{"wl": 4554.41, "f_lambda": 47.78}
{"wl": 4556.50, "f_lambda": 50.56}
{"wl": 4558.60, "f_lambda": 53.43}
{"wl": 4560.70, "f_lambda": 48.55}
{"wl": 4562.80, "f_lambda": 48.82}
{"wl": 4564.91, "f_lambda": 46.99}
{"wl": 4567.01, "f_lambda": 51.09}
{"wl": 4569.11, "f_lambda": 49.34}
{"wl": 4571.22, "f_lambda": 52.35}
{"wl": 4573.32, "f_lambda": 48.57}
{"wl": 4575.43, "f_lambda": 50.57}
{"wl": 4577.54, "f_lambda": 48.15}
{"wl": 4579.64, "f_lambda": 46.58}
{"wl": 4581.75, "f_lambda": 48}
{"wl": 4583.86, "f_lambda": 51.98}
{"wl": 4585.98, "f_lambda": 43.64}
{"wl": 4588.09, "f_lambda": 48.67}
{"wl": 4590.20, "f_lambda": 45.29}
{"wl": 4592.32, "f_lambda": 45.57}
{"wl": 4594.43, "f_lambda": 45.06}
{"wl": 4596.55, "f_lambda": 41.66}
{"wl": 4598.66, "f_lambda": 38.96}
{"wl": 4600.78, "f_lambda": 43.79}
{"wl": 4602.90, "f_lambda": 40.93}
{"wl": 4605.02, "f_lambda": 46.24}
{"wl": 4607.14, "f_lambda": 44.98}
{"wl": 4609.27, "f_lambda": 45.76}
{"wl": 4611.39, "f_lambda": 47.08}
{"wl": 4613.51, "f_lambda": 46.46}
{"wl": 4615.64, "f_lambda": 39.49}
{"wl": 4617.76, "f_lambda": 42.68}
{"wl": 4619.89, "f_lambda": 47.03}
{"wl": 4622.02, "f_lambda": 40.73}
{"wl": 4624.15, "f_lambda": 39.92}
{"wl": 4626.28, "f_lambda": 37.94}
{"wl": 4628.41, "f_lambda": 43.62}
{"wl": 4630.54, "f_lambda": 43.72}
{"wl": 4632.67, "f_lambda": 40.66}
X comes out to 4.7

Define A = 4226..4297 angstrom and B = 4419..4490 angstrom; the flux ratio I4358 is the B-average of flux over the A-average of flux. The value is 0.4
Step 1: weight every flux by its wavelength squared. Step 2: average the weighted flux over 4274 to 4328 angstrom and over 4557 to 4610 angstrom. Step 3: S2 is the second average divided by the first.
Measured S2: 0.66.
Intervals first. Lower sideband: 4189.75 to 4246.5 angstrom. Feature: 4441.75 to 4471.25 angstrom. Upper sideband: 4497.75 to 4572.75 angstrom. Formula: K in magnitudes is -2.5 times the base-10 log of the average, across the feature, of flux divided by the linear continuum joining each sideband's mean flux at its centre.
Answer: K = 0.21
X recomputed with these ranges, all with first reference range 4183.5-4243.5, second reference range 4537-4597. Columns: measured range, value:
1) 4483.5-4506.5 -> 1.5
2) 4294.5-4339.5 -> 4.2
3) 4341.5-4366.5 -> 6.6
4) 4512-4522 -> 0.8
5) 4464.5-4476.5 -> 1.7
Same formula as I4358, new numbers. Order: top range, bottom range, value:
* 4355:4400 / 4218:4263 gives 0.42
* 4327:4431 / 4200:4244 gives 0.54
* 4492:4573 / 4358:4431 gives 0.98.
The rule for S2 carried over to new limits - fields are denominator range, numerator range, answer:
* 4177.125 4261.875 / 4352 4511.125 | 0.57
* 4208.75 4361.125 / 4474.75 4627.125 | 0.61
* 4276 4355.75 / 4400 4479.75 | 0.75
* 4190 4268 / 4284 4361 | 0.67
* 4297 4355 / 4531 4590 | 0.82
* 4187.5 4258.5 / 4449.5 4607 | 0.55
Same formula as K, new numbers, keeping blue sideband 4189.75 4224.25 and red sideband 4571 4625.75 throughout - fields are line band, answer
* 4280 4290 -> -0.23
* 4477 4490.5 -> 0.05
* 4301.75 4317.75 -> -0.08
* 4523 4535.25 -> -0.02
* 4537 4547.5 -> 0.03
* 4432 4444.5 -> 0.18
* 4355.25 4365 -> 0.19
